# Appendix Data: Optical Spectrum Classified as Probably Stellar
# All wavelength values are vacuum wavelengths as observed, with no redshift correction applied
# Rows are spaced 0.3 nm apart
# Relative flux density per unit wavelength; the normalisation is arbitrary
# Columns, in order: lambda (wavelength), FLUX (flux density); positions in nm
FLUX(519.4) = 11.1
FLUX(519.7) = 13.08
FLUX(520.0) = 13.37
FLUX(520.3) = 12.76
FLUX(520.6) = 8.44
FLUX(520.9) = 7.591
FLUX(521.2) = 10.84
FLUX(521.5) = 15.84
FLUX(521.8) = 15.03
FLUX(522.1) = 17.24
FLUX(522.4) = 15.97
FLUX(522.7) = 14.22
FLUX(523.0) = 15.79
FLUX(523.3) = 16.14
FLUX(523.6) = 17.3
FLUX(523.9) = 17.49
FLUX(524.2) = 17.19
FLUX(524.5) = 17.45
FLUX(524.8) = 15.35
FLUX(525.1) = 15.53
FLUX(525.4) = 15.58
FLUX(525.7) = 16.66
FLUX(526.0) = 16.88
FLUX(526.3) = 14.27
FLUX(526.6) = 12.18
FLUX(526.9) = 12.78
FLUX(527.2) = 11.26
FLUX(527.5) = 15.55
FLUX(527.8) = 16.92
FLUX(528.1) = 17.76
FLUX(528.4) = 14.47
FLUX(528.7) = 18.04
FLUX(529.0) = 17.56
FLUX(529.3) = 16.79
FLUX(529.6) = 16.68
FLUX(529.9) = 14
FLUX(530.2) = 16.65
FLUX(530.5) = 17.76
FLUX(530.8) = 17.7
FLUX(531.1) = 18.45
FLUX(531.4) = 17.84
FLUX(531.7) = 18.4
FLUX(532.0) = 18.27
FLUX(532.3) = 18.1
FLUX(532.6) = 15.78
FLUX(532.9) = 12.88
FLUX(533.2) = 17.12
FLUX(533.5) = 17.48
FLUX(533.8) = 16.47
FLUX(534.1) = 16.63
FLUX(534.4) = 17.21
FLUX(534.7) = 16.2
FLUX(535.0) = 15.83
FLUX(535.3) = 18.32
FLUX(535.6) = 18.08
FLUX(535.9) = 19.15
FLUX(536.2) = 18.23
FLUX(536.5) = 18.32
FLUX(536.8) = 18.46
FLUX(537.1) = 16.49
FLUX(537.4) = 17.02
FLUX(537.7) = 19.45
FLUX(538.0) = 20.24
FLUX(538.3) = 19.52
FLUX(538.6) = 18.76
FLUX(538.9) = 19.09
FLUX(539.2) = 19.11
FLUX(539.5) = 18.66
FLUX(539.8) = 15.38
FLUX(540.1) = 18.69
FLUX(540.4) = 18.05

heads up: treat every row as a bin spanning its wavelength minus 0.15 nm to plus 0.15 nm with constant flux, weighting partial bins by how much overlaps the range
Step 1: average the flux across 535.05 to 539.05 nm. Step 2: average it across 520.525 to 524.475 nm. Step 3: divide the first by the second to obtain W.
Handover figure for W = 1.25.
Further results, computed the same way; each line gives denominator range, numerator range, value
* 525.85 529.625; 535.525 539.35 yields 1.21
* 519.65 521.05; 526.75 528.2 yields 1.35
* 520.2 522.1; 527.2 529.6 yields 1.35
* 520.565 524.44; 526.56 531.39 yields 1.08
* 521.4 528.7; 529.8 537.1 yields 1.10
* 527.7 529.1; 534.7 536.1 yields 1.04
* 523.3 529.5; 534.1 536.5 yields 1.11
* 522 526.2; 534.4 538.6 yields 1.11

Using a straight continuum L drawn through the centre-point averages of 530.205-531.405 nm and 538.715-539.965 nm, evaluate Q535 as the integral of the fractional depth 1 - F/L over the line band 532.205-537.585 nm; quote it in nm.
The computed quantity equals 0.25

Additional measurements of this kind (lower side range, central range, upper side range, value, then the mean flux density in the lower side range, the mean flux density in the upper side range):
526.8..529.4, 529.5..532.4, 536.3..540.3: -0.16 nm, 15.7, 18.4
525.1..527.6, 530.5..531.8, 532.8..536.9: -0.17 nm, 14.4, 17.2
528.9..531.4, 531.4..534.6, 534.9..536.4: 0.12 nm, 17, 18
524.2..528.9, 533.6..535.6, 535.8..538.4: 0.10 nm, 15.5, 18.5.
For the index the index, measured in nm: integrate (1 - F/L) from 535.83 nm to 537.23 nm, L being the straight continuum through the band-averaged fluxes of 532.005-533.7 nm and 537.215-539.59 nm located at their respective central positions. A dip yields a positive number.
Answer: 0.000 nm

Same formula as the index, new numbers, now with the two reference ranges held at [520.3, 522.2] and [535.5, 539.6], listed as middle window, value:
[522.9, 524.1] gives -0.32 nm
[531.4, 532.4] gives -0.11 nm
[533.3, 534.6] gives 0.02 nm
